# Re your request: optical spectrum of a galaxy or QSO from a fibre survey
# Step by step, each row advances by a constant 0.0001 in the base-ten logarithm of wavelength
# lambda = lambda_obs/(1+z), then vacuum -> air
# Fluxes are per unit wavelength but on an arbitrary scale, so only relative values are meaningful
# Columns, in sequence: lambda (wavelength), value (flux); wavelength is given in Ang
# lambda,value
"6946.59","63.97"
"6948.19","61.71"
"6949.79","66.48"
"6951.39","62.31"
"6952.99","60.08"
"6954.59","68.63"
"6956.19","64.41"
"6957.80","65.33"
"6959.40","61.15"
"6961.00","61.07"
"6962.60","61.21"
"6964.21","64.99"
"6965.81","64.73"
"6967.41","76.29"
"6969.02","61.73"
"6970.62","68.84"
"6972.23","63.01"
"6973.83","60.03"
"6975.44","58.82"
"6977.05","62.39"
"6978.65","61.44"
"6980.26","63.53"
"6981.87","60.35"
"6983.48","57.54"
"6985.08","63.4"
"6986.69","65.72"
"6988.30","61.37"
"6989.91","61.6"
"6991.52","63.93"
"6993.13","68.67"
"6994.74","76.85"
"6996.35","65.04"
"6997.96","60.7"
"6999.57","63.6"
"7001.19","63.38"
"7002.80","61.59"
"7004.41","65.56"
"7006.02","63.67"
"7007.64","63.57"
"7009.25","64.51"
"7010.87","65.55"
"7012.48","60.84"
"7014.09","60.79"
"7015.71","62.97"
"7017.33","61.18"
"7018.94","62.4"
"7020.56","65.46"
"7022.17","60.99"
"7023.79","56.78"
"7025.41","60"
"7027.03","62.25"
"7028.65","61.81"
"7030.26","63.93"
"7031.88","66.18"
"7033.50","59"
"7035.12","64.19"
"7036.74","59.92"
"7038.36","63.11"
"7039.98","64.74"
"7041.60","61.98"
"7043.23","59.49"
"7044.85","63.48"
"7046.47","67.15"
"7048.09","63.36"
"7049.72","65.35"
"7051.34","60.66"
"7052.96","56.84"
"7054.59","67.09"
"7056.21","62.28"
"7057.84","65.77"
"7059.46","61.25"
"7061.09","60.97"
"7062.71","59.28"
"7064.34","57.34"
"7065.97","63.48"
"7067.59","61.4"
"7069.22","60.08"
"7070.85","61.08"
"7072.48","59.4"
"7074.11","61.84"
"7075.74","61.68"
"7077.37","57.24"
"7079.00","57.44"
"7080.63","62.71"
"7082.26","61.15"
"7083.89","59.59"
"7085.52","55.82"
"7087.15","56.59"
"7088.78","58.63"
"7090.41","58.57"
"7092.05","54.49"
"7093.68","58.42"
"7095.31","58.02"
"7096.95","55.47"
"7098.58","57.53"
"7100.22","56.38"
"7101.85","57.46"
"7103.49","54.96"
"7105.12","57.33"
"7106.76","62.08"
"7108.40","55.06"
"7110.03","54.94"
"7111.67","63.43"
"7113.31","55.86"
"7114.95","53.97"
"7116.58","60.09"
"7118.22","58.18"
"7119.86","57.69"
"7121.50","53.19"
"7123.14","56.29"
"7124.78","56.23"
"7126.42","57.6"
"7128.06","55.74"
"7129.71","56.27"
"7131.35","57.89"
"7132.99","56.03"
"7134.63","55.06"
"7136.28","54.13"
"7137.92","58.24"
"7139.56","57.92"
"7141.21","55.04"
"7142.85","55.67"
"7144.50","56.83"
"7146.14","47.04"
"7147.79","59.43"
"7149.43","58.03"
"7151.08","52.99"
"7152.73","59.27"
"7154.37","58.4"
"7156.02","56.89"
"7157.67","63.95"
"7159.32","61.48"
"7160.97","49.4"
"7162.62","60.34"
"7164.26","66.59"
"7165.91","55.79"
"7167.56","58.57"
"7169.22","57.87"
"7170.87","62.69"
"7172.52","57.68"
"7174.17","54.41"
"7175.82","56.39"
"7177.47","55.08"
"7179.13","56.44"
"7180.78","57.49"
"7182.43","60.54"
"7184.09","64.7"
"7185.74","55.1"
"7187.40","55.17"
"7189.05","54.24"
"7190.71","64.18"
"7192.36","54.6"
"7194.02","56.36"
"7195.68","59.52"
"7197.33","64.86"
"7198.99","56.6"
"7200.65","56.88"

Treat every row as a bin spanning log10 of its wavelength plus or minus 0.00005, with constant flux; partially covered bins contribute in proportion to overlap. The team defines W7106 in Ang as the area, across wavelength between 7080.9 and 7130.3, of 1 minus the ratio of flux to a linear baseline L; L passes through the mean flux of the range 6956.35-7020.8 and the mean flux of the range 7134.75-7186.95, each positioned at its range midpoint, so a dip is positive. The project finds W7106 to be 1.80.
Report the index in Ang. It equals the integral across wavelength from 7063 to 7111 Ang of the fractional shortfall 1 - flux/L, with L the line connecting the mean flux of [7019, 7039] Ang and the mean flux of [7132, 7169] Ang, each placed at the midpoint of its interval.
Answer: 0.9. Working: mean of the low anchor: 62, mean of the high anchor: 57.2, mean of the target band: 58.5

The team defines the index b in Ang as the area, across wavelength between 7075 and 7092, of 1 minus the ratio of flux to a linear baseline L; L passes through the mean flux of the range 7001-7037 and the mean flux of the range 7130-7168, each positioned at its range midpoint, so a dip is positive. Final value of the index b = 0.3 Ang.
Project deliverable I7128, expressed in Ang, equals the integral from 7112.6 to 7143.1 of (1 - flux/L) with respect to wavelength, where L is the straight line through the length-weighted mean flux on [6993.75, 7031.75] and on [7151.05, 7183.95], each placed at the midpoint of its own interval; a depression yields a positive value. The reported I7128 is 1.7 Ang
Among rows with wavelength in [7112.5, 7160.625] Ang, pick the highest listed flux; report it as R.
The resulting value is 63.95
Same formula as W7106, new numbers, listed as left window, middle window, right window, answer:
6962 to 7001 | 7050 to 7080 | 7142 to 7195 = 0.1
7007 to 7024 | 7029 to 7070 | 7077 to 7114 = -1.2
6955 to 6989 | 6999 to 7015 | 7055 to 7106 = -0.3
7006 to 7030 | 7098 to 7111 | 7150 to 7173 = 0.7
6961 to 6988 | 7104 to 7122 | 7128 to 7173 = 0.4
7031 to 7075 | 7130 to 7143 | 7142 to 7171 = 0.5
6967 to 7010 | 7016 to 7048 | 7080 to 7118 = -0.5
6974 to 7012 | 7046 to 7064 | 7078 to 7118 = -0.7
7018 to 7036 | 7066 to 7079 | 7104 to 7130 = -0.2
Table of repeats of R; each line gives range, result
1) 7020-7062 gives 67.15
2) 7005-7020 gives 65.55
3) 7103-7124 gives 63.43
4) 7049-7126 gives 67.09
